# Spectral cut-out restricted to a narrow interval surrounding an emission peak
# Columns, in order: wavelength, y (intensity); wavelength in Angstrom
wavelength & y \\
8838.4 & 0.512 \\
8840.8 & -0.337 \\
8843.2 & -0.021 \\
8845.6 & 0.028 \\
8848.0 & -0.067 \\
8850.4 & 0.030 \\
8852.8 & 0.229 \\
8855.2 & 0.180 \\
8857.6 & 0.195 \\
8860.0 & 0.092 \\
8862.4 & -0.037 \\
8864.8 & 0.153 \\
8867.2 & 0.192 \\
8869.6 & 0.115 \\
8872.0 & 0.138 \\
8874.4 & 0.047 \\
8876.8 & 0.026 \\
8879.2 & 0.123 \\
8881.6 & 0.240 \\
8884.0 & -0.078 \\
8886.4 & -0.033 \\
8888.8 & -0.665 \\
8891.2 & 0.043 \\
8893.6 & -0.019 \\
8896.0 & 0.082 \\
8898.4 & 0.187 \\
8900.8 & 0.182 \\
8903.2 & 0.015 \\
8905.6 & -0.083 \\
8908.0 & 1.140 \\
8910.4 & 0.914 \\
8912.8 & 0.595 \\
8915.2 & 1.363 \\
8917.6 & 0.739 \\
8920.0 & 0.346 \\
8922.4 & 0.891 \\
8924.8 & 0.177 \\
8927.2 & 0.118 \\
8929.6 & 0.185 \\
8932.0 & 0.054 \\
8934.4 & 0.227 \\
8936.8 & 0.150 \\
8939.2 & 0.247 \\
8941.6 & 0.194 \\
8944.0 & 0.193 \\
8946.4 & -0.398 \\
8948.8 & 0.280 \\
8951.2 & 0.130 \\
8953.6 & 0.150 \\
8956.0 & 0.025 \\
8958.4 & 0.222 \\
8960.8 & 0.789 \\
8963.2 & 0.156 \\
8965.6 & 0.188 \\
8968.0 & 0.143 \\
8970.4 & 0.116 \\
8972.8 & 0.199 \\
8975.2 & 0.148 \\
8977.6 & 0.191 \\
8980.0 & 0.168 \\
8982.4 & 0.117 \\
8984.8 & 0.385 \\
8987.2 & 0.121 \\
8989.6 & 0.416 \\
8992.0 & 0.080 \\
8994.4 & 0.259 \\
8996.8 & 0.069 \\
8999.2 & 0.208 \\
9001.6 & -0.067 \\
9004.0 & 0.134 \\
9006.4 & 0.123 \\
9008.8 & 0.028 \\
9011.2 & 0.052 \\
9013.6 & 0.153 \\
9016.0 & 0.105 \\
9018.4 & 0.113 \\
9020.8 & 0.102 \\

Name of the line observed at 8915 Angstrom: [O II]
